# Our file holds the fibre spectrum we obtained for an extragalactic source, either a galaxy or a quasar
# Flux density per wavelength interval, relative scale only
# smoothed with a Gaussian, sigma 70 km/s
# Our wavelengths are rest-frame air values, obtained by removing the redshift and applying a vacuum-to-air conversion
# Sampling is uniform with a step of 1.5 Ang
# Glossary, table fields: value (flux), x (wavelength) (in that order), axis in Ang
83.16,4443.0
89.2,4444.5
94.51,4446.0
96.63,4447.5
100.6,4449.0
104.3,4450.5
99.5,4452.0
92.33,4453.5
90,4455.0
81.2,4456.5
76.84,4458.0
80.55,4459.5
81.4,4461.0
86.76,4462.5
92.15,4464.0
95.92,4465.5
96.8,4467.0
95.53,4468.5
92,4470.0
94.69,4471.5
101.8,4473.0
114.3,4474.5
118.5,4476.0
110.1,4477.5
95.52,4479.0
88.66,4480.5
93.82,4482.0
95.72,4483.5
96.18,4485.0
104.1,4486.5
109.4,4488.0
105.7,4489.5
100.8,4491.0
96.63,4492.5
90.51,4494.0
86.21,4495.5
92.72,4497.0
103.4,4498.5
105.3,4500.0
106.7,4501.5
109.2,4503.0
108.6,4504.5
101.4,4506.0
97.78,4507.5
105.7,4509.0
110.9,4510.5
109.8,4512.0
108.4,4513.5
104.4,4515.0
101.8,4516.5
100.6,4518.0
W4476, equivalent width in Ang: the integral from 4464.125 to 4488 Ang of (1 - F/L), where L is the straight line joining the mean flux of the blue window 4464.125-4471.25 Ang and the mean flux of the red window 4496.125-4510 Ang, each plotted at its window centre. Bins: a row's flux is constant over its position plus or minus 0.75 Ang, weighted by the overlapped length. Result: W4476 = -0.7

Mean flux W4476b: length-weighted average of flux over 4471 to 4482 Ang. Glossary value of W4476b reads 103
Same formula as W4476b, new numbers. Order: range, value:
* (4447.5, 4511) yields 97.8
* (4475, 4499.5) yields 99.5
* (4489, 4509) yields 101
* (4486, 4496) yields 99.2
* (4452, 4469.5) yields 88.7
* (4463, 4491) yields 100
